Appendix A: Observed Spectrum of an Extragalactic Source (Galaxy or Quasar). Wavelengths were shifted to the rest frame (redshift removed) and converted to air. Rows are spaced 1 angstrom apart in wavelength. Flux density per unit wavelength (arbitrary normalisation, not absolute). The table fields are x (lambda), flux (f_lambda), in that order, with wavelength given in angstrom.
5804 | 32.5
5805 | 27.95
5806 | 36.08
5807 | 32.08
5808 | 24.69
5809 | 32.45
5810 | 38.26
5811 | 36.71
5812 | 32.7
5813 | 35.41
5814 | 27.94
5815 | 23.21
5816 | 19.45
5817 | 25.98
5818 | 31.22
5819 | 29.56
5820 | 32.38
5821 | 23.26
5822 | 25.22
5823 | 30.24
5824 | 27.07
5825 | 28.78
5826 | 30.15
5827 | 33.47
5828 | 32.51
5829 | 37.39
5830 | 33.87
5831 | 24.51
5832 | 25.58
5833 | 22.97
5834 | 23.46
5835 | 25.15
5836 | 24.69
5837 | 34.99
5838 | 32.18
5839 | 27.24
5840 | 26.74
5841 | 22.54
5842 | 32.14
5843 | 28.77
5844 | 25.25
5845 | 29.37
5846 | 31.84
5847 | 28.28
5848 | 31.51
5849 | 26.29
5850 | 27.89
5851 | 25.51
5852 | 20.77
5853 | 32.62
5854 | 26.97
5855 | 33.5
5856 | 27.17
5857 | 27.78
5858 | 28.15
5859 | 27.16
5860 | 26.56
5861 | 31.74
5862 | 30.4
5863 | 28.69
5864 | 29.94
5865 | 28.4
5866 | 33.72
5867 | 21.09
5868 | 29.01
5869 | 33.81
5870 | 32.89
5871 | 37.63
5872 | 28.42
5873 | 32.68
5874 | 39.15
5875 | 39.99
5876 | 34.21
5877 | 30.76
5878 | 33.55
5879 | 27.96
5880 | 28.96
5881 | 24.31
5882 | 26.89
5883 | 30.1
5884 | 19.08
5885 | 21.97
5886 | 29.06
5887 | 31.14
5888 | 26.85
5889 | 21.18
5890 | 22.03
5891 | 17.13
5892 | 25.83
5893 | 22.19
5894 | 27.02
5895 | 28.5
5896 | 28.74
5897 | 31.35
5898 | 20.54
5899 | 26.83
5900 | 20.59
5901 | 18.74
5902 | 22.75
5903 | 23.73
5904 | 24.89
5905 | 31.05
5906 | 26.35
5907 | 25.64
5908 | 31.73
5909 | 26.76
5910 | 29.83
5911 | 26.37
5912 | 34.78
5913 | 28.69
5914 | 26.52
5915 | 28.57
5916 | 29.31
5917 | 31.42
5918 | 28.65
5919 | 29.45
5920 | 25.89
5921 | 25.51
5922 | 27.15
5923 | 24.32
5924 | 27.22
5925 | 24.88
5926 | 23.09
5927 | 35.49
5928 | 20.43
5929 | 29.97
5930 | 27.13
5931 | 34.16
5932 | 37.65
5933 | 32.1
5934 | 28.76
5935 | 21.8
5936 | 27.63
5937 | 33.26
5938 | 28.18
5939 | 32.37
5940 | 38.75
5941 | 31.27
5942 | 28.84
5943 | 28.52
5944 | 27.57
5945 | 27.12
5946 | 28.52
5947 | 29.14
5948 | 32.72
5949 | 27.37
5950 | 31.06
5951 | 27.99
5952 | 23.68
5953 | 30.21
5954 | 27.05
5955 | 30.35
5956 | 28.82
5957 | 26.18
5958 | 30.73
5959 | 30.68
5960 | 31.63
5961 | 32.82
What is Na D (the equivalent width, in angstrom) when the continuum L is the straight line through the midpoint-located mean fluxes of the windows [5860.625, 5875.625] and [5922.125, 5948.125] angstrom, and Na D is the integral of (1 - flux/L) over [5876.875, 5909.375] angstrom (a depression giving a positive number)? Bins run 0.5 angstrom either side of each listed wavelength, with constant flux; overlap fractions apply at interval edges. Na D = 5.3 angstrom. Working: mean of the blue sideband 31.9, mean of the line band 25.8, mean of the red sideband 29.2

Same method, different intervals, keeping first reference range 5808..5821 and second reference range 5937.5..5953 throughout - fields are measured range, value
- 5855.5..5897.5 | 1.6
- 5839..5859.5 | 1.3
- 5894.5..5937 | 3.0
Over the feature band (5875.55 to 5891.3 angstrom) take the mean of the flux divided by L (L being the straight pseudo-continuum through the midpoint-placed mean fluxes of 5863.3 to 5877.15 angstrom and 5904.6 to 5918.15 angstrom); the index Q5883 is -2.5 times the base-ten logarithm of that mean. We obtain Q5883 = 0.17 mag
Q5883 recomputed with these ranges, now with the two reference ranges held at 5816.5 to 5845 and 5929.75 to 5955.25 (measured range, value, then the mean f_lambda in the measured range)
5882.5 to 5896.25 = 0.17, 25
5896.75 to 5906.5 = 0.19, 24.5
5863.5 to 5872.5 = -0.06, 30.5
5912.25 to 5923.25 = 0.06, 28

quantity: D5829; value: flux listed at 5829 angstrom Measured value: 37.39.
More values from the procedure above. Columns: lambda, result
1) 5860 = 26.56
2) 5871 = 37.63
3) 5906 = 26.35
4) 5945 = 27.12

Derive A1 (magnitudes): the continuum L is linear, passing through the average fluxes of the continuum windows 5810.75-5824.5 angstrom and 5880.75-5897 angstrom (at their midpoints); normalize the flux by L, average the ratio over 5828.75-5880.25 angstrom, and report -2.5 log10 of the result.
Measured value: -0.102 mag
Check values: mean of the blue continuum 28.4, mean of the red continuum 25.3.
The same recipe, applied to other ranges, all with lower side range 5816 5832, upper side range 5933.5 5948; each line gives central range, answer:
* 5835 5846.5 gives 0.028 mag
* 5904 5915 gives 0.032 mag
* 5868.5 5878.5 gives -0.169 mag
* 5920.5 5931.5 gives 0.087 mag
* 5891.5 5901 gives 0.161 mag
